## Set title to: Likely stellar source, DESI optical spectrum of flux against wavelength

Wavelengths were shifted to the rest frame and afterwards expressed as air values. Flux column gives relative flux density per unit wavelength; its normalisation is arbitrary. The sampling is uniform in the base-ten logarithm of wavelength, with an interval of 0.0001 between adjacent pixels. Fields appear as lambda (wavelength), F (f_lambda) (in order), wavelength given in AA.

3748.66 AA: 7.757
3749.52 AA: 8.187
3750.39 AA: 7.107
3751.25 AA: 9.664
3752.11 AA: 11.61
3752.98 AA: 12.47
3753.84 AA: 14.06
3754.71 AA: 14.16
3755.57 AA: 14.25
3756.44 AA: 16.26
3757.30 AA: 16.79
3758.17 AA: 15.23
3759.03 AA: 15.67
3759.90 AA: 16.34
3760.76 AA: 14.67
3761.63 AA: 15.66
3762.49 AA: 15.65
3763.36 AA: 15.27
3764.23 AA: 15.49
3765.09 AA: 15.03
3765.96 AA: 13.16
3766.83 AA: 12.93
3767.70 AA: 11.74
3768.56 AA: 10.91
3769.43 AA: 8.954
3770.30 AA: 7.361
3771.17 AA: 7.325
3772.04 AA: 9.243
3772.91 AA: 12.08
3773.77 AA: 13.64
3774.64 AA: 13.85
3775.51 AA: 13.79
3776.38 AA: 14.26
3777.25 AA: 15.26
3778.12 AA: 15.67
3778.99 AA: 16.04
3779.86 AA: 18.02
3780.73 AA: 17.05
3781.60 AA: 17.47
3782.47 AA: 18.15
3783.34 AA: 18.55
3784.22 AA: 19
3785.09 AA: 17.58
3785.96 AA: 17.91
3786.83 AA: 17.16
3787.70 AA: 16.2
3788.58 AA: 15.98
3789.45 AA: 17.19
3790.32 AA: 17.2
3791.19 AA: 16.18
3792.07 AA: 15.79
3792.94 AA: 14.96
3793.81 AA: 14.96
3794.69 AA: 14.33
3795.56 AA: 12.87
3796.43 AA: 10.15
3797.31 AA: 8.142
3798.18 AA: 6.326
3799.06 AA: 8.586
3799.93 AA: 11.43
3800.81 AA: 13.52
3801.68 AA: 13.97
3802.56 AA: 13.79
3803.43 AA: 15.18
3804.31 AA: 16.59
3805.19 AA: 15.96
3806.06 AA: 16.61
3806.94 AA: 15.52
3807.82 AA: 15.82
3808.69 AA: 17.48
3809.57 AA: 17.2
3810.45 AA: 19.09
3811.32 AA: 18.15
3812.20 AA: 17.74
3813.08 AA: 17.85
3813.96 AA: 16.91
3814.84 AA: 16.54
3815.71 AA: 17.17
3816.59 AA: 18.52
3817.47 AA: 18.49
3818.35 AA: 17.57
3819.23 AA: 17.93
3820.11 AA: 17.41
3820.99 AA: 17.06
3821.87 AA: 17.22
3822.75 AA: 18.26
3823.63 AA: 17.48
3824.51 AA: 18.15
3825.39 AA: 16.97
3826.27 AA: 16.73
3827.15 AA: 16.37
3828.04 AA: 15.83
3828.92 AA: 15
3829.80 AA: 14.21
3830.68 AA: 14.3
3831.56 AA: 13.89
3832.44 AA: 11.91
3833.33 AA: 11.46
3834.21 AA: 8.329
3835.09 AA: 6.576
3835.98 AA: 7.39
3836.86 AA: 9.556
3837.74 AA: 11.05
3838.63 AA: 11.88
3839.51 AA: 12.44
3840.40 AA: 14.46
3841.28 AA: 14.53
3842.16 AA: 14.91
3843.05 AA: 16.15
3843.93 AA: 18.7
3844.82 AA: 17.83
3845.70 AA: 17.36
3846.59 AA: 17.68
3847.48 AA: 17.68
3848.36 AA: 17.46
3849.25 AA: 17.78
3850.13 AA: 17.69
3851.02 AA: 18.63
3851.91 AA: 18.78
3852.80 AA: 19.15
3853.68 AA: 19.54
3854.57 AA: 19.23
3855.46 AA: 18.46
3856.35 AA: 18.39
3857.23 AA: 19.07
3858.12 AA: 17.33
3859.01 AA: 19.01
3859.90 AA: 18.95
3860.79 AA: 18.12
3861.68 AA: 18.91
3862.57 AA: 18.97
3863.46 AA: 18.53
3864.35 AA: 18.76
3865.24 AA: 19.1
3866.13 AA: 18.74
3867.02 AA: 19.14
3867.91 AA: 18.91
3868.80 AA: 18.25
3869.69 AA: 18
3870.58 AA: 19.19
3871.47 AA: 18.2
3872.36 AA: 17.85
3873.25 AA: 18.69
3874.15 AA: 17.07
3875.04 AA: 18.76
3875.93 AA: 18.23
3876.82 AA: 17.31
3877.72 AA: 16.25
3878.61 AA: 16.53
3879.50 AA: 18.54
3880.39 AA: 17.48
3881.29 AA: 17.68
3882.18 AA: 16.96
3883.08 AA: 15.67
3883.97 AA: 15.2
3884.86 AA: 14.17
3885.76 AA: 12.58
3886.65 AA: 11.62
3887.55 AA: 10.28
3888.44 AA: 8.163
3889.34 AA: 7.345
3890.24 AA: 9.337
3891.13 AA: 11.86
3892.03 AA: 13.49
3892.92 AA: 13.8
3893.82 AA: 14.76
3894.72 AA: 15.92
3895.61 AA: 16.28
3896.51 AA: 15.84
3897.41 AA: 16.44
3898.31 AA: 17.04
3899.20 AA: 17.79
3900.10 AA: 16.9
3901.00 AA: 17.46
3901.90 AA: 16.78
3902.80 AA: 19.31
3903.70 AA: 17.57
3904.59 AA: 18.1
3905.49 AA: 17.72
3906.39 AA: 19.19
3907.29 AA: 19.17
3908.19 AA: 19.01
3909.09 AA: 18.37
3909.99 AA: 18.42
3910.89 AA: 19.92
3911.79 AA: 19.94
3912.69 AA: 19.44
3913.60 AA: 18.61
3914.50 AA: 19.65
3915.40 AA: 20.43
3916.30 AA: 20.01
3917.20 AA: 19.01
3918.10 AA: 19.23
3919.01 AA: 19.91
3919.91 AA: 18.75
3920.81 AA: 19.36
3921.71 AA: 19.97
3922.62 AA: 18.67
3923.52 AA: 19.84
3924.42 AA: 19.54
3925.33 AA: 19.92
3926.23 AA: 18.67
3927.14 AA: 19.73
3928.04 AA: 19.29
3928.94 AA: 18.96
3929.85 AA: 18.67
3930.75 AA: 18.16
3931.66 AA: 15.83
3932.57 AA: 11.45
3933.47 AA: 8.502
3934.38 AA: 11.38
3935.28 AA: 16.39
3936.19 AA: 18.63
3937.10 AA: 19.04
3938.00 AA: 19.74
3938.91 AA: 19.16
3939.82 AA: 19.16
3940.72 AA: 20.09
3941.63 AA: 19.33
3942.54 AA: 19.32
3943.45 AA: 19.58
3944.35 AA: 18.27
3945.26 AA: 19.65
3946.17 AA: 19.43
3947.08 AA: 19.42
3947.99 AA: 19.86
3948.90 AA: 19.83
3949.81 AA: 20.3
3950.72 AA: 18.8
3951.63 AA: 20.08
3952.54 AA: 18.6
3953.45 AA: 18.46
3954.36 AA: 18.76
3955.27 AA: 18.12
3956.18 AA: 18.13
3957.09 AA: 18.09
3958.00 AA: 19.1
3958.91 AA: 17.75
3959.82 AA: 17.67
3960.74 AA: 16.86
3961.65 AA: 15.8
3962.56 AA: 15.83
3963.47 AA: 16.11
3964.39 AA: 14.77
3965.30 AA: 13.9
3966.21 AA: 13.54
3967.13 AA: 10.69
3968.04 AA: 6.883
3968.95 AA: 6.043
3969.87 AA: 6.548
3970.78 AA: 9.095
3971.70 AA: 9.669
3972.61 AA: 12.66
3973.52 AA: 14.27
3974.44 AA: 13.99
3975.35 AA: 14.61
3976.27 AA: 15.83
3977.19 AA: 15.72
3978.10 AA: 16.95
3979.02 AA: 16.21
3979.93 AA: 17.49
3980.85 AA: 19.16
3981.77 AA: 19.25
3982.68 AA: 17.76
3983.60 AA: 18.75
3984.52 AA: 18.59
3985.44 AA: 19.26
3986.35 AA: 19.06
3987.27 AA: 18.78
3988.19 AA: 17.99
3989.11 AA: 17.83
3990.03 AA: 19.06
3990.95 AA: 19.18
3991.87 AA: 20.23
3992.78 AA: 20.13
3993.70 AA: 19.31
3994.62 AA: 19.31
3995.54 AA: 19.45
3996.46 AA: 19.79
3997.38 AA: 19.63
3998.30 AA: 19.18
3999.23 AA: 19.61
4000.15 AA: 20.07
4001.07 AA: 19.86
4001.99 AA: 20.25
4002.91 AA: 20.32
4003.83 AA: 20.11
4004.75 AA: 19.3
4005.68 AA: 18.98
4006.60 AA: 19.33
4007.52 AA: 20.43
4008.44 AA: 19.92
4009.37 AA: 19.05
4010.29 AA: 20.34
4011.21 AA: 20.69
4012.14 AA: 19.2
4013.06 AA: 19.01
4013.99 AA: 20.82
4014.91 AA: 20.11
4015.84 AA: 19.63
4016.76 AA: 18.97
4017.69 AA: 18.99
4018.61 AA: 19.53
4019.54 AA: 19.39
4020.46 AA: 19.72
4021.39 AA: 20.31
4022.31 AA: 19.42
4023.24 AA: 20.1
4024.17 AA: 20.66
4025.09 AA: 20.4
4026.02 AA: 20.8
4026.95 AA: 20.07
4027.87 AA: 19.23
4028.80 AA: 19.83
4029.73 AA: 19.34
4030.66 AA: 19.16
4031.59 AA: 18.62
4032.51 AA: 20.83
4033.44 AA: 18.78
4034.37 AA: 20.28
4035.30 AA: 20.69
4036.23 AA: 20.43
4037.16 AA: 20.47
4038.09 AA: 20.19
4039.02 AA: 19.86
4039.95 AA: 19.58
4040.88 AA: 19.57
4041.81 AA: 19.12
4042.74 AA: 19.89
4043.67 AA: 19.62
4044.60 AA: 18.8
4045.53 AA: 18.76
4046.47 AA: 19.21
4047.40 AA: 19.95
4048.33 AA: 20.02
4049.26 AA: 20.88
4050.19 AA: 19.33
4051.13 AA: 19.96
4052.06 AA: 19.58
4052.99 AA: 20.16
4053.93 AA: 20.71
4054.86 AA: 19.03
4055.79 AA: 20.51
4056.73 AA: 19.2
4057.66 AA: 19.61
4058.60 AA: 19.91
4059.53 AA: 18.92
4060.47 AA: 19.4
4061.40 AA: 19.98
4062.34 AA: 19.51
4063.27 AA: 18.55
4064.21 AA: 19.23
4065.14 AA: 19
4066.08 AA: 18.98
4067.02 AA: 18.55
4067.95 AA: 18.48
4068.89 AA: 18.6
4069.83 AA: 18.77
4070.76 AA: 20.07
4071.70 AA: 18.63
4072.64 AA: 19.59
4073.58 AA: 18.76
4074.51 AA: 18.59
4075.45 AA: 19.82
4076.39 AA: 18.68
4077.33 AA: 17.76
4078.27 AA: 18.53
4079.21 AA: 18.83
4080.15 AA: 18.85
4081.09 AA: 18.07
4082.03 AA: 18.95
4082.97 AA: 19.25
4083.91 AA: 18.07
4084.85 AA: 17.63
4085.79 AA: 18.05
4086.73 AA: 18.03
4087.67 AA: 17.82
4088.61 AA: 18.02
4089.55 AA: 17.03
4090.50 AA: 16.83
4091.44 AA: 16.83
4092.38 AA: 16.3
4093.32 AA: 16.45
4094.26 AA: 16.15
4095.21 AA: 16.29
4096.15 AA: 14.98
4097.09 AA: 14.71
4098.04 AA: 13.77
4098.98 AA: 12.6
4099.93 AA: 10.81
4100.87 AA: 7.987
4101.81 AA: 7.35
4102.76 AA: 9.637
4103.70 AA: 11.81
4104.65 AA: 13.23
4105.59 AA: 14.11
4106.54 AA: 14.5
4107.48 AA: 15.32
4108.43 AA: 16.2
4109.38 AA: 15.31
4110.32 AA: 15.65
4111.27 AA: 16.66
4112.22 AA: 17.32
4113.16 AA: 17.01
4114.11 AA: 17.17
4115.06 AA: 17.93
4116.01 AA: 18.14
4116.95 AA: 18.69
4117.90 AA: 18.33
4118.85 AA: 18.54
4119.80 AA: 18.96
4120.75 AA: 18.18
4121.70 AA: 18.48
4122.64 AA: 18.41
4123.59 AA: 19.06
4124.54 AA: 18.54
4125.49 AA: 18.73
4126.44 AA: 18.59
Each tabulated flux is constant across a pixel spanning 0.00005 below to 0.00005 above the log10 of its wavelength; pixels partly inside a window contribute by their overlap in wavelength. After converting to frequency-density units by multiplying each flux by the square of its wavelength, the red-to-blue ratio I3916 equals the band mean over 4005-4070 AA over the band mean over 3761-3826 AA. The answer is 1.46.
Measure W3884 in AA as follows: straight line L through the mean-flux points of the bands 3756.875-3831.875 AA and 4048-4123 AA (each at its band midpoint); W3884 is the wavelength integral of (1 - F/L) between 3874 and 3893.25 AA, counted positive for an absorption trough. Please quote 1.8 AA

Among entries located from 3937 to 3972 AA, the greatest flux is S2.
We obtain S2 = 20.3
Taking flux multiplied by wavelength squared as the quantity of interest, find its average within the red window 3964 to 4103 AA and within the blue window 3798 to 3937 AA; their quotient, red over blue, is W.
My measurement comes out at 1.18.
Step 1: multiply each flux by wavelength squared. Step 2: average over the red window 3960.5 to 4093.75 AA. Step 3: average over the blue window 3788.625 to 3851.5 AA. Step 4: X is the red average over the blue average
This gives 1.35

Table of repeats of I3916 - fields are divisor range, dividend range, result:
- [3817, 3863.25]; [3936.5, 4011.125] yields 1.17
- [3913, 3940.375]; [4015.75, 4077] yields 1.14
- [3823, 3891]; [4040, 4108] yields 1.23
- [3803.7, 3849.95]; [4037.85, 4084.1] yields 1.38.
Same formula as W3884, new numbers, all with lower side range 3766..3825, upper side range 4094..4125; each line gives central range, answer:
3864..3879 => -2.87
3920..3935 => -2.03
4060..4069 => -2.09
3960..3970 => 1.67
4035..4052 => -4.78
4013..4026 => -3.74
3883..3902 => 1.65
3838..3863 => -3.58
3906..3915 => -2.28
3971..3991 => -1.82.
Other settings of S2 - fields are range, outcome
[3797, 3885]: 19.54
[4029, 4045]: 20.83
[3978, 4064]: 20.88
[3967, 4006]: 20.32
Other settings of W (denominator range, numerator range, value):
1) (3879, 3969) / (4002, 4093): 1.20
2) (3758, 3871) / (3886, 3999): 1.16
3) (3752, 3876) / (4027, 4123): 1.30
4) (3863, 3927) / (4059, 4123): 1.09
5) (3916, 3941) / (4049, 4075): 1.14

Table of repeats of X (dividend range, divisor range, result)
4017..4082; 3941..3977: 1.27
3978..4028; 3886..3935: 1.21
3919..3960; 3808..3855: 1.22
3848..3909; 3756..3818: 1.19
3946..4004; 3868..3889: 1.11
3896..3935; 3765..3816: 1.31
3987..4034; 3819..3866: 1.32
